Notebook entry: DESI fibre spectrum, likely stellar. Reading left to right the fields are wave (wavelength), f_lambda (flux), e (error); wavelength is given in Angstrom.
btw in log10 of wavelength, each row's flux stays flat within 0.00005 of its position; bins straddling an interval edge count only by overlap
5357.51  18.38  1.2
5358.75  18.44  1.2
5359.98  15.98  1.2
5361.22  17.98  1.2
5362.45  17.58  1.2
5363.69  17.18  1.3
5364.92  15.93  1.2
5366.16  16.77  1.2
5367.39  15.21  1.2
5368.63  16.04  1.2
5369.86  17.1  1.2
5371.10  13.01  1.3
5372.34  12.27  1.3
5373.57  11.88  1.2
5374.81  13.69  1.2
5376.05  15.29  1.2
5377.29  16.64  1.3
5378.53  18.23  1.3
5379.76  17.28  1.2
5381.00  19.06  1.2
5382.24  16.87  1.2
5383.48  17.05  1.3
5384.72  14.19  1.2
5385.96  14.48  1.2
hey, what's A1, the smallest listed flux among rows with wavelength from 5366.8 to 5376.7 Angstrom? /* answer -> 11.88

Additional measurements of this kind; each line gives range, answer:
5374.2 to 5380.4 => 13.69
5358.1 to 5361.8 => 15.98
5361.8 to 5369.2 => 15.21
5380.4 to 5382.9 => 16.87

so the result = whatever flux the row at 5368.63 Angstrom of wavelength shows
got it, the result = 16.04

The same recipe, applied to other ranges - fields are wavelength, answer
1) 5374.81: 13.69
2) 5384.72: 14.19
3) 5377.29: 16.64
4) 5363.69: 17.18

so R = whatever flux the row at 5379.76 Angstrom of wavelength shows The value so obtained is 17.28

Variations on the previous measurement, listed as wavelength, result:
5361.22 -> 17.98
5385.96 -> 14.48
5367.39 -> 15.21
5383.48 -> 17.05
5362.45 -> 17.58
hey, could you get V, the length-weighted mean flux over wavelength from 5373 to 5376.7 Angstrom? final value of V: 13.6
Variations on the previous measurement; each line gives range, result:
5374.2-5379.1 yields 15.9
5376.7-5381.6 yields 17.8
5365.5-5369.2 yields 16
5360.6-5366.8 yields 17.1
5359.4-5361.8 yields 16.9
